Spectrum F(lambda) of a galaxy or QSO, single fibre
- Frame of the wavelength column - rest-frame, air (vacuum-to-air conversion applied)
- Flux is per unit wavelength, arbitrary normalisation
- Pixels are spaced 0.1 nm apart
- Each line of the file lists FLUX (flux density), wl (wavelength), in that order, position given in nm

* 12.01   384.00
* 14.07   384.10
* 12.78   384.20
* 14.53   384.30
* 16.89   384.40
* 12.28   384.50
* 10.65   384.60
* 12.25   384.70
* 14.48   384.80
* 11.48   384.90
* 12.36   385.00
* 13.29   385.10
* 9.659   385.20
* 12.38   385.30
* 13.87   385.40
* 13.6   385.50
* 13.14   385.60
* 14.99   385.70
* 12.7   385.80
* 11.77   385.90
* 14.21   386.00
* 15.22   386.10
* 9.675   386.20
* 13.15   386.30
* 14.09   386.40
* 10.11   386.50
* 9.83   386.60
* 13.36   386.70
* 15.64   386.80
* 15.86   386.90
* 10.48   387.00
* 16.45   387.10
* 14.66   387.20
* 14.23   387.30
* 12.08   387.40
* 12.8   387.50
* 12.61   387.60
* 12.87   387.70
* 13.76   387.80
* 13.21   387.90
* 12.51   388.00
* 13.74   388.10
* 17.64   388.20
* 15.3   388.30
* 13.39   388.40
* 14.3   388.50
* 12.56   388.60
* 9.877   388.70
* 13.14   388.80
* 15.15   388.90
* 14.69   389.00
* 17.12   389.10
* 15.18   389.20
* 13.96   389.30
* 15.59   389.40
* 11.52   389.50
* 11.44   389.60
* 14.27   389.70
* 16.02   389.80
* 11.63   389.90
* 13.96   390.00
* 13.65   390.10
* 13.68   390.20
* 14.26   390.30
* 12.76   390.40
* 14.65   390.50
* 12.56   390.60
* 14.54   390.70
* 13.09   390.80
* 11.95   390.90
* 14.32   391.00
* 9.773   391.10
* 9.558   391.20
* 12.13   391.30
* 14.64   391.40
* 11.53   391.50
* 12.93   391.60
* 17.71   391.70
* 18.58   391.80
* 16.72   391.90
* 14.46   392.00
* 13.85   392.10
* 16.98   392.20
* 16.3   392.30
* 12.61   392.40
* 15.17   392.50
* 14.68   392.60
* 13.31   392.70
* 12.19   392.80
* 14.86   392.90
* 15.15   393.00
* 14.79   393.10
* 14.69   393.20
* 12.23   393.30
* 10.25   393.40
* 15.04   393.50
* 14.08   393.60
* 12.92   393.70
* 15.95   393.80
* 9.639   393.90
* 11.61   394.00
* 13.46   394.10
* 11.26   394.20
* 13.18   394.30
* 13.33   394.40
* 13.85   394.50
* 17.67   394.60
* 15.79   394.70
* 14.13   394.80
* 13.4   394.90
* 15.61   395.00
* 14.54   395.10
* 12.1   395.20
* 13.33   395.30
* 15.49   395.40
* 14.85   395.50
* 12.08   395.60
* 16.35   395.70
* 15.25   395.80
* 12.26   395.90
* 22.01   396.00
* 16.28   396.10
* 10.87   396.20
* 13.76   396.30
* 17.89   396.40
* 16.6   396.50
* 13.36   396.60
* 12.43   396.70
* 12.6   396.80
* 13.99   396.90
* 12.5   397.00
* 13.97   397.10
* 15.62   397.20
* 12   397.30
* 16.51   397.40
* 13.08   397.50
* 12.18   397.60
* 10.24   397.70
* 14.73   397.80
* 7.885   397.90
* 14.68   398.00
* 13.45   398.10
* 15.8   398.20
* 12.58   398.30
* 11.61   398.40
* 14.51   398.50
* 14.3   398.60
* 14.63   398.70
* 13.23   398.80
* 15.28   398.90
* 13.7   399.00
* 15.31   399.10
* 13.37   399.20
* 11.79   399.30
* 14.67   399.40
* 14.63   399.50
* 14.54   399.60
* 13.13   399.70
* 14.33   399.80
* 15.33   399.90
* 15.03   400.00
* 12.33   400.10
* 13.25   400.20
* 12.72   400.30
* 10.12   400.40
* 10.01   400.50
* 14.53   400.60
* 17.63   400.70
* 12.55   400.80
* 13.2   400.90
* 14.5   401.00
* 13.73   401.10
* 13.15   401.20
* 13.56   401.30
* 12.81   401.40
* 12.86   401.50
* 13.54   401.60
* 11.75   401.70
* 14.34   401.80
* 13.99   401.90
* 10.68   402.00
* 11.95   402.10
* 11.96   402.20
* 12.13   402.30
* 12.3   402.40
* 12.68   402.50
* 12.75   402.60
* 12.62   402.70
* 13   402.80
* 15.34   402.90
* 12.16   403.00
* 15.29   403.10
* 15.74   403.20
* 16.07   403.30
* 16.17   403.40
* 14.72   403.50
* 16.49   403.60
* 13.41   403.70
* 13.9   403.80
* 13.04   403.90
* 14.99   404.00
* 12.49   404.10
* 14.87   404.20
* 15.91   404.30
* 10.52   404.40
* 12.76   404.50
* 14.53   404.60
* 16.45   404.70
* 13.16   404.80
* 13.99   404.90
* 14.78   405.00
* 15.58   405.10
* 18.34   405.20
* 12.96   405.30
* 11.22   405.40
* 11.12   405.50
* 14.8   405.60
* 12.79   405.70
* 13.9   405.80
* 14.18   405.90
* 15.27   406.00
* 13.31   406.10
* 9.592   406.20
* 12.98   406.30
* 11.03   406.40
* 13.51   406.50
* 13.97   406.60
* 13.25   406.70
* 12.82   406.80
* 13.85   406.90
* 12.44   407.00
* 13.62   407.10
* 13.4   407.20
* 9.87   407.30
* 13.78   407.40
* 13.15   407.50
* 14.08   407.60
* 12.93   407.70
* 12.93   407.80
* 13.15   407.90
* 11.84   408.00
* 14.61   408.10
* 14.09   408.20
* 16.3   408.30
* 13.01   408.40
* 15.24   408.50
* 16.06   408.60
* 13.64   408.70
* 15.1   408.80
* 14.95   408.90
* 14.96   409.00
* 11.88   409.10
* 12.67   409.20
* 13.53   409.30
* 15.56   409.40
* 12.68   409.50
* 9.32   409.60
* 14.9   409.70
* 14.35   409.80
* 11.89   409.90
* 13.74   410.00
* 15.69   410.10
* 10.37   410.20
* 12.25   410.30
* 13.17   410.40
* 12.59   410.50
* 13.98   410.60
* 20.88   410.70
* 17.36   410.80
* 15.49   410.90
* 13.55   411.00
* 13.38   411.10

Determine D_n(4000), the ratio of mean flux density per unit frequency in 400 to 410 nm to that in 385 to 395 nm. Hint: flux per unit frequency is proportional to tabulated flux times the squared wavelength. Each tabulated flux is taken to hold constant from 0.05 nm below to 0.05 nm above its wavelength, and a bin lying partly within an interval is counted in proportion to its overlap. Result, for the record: 1.1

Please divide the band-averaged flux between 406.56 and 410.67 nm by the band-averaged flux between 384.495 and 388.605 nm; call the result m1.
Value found 1.0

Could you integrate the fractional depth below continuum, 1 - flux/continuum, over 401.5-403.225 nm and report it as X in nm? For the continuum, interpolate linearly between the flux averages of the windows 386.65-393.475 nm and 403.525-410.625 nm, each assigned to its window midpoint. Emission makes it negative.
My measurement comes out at 0.079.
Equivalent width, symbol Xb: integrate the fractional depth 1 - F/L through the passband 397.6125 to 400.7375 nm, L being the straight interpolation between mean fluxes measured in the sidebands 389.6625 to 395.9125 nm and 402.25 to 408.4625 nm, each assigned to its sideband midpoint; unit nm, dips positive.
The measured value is 0.06 nm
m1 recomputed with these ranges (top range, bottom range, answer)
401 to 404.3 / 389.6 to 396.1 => 0.97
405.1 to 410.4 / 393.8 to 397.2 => 0.95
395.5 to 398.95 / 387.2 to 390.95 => 1.02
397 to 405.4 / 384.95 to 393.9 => 1.00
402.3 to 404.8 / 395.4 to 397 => 0.96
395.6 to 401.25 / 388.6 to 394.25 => 1.01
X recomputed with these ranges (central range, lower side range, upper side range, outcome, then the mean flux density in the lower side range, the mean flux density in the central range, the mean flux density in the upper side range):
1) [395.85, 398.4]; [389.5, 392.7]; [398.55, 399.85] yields 0.03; 13.8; 13.8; 14.1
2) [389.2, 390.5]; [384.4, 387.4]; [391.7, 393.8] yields 0.02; 13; 13.7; 14.6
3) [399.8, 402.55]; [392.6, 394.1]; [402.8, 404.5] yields 0.20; 13.4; 13.1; 14.4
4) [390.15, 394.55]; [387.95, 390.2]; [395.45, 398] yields 0.09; 13.9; 13.7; 14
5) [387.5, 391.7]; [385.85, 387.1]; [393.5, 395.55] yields -0.07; 12.9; 13.5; 13.8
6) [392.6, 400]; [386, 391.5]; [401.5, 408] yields -0.25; 13.4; 13.9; 13.5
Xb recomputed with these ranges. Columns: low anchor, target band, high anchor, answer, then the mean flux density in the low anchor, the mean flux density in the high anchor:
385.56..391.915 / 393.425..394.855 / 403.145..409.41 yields 0.00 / 13.6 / 13.8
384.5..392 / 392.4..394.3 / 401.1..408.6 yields 0.01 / 13.4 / 13.6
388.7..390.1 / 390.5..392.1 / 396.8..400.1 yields 0.03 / 14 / 13.7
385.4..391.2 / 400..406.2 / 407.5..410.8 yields 0.07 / 13.5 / 13.9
